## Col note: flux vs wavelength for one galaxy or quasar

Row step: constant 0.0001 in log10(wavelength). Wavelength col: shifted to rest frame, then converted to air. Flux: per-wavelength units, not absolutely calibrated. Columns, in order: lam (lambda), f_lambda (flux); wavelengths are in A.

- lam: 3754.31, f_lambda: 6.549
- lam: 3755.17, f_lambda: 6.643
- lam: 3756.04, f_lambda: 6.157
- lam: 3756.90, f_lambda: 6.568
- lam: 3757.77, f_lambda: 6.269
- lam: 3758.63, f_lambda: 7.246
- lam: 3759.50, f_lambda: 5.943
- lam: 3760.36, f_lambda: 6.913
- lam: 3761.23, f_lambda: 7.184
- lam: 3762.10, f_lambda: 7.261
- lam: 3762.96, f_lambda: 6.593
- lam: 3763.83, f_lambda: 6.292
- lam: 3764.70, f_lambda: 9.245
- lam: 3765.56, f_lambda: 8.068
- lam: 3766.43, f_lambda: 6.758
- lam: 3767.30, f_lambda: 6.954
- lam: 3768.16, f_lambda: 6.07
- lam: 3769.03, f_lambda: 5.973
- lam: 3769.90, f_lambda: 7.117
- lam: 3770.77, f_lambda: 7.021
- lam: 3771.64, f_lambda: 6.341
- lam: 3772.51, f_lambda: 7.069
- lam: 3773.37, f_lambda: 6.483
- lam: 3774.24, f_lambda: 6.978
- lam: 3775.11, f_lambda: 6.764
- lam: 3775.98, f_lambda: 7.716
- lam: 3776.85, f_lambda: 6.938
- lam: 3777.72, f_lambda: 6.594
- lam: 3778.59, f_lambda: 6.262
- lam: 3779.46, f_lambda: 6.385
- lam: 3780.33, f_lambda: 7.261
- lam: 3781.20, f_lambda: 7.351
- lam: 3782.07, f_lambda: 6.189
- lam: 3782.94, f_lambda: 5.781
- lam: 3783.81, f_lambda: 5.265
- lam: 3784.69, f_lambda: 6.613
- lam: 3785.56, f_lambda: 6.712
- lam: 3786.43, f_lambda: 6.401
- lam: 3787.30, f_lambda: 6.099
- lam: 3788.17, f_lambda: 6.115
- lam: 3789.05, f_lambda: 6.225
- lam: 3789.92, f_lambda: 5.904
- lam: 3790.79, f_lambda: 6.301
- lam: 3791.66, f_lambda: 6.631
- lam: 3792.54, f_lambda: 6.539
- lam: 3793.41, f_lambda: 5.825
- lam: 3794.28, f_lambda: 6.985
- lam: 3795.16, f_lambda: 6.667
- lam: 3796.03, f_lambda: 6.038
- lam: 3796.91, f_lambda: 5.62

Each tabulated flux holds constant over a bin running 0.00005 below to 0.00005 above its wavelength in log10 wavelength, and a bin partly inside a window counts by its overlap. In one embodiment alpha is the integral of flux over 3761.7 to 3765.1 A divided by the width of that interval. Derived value 7.33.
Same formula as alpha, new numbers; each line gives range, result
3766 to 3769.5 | 6.45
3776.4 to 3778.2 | 6.76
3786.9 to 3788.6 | 6.11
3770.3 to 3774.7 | 6.78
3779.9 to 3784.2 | 6.38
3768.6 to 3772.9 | 6.69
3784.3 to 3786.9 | 6.58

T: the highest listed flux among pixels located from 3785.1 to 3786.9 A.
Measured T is 6.712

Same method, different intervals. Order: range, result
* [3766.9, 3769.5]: 6.954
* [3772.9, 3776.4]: 7.716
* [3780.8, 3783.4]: 7.351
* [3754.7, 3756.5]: 6.643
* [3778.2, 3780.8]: 7.261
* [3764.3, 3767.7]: 9.245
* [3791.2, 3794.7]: 6.985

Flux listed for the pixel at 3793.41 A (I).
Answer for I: 5.825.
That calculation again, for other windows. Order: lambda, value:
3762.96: 6.593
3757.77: 6.269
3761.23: 7.184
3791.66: 6.631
